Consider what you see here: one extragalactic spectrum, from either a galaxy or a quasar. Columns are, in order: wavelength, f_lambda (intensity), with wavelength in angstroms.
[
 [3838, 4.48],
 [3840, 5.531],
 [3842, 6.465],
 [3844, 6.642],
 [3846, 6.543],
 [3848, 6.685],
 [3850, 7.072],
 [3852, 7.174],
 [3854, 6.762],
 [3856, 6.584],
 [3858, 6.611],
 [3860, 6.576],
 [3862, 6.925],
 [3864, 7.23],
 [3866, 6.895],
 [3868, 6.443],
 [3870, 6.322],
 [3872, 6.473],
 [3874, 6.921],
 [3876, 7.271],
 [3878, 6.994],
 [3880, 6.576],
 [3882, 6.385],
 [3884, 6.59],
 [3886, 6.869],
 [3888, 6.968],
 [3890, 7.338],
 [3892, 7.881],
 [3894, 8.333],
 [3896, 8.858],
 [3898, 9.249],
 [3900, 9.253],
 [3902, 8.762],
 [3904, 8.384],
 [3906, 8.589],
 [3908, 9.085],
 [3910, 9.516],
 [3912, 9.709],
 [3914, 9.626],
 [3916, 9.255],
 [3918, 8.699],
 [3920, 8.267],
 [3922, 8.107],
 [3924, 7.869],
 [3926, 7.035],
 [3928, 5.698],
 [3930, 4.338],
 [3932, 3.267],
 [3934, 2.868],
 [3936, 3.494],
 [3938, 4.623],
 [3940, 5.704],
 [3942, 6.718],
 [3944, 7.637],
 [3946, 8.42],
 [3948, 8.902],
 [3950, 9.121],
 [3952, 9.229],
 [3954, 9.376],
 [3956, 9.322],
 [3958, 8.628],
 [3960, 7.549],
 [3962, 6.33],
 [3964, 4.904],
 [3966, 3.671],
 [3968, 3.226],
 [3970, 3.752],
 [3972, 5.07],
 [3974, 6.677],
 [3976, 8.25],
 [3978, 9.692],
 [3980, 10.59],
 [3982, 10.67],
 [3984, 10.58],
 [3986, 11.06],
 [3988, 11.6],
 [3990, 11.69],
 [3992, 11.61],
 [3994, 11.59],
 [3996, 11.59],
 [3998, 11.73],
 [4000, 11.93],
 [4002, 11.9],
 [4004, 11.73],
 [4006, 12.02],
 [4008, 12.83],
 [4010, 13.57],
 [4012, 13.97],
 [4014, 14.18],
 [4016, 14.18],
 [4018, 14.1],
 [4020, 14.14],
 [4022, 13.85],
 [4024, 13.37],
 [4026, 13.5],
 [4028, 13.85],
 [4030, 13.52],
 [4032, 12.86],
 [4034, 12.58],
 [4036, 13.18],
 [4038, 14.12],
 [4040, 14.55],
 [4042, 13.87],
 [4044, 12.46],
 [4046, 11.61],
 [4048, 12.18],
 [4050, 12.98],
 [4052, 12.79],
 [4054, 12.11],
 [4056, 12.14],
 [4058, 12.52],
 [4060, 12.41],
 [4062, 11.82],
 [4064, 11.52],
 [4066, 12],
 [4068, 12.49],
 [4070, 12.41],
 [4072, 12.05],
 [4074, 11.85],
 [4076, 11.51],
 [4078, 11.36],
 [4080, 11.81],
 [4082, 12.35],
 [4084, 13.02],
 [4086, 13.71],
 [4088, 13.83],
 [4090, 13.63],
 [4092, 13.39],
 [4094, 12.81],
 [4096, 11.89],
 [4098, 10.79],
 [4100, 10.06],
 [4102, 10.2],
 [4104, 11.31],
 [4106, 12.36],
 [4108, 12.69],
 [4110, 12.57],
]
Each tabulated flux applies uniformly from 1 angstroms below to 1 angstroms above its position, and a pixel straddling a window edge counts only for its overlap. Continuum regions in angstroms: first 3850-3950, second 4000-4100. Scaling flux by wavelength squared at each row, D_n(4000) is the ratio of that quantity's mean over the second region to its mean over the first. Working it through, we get 1.90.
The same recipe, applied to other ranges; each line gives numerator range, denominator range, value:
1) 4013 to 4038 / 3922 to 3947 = 2.49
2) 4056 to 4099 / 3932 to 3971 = 2.05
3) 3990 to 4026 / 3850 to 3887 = 2.04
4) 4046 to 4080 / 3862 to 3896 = 1.89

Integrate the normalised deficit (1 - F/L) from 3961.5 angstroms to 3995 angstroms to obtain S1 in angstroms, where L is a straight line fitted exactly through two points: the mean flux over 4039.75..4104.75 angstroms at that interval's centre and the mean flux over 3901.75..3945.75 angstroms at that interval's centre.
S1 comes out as 3.0 angstroms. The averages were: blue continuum 7.14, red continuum 12.3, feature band 8.32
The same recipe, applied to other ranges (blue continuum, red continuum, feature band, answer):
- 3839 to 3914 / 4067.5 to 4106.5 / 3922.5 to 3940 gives 7.2 angstroms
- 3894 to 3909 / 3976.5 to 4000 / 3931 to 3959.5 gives 8.8 angstroms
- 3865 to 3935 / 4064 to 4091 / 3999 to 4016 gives -3.9 angstroms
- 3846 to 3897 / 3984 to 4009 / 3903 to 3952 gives 9.2 angstroms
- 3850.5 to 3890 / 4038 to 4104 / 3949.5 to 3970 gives 5.1 angstroms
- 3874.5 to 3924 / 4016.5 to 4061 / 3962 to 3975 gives 7.3 angstroms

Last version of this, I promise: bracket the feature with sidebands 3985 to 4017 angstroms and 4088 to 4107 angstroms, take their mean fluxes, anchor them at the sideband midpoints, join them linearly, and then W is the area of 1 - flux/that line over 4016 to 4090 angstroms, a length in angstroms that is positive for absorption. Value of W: -4.3 angstroms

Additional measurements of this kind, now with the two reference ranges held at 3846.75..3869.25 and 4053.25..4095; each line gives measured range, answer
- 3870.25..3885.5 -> 1.2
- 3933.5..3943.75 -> 4.5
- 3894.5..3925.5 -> -2.7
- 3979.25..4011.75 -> -4.2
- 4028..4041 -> -2.4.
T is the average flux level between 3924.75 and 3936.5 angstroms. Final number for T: 4.56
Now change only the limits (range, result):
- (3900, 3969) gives 7.26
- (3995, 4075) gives 12.8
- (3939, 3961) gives 8.24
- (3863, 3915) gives 7.79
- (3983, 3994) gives 11.3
